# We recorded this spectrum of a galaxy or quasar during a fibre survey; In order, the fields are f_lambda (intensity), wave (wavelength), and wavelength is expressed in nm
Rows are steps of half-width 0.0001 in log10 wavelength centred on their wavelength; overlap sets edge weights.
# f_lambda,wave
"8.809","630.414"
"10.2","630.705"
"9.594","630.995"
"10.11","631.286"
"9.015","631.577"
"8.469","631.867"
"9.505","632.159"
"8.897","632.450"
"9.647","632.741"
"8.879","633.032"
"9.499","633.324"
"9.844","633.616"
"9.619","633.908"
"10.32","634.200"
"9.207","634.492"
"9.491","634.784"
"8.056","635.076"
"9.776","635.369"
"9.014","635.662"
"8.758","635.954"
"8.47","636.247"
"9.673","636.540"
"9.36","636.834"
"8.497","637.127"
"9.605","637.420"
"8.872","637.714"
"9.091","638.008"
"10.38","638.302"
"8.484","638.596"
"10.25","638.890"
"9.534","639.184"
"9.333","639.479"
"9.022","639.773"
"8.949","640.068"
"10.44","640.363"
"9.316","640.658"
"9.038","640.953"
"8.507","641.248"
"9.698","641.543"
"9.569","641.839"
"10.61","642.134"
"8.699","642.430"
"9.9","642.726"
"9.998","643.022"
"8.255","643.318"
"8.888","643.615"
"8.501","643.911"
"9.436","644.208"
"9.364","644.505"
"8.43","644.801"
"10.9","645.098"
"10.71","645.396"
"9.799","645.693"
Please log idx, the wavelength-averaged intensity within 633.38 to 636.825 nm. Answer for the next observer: 9.3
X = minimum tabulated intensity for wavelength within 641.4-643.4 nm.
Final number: 8.255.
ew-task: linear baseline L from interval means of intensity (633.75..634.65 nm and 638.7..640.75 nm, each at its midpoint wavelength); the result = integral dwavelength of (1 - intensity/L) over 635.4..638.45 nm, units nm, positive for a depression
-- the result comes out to 0.14 nm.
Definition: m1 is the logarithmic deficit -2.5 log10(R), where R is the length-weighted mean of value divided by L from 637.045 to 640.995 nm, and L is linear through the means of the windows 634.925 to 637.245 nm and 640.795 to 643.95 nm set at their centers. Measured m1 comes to -0.03 mag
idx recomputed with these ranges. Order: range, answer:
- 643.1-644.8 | 8.9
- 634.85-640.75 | 9.25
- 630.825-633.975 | 9.37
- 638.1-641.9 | 9.42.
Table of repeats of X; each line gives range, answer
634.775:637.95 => 8.056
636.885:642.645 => 8.484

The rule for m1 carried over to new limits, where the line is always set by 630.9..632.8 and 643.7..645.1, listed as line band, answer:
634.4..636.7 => 0.02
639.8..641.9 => -0.02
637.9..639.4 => -0.04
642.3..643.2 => -0.04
